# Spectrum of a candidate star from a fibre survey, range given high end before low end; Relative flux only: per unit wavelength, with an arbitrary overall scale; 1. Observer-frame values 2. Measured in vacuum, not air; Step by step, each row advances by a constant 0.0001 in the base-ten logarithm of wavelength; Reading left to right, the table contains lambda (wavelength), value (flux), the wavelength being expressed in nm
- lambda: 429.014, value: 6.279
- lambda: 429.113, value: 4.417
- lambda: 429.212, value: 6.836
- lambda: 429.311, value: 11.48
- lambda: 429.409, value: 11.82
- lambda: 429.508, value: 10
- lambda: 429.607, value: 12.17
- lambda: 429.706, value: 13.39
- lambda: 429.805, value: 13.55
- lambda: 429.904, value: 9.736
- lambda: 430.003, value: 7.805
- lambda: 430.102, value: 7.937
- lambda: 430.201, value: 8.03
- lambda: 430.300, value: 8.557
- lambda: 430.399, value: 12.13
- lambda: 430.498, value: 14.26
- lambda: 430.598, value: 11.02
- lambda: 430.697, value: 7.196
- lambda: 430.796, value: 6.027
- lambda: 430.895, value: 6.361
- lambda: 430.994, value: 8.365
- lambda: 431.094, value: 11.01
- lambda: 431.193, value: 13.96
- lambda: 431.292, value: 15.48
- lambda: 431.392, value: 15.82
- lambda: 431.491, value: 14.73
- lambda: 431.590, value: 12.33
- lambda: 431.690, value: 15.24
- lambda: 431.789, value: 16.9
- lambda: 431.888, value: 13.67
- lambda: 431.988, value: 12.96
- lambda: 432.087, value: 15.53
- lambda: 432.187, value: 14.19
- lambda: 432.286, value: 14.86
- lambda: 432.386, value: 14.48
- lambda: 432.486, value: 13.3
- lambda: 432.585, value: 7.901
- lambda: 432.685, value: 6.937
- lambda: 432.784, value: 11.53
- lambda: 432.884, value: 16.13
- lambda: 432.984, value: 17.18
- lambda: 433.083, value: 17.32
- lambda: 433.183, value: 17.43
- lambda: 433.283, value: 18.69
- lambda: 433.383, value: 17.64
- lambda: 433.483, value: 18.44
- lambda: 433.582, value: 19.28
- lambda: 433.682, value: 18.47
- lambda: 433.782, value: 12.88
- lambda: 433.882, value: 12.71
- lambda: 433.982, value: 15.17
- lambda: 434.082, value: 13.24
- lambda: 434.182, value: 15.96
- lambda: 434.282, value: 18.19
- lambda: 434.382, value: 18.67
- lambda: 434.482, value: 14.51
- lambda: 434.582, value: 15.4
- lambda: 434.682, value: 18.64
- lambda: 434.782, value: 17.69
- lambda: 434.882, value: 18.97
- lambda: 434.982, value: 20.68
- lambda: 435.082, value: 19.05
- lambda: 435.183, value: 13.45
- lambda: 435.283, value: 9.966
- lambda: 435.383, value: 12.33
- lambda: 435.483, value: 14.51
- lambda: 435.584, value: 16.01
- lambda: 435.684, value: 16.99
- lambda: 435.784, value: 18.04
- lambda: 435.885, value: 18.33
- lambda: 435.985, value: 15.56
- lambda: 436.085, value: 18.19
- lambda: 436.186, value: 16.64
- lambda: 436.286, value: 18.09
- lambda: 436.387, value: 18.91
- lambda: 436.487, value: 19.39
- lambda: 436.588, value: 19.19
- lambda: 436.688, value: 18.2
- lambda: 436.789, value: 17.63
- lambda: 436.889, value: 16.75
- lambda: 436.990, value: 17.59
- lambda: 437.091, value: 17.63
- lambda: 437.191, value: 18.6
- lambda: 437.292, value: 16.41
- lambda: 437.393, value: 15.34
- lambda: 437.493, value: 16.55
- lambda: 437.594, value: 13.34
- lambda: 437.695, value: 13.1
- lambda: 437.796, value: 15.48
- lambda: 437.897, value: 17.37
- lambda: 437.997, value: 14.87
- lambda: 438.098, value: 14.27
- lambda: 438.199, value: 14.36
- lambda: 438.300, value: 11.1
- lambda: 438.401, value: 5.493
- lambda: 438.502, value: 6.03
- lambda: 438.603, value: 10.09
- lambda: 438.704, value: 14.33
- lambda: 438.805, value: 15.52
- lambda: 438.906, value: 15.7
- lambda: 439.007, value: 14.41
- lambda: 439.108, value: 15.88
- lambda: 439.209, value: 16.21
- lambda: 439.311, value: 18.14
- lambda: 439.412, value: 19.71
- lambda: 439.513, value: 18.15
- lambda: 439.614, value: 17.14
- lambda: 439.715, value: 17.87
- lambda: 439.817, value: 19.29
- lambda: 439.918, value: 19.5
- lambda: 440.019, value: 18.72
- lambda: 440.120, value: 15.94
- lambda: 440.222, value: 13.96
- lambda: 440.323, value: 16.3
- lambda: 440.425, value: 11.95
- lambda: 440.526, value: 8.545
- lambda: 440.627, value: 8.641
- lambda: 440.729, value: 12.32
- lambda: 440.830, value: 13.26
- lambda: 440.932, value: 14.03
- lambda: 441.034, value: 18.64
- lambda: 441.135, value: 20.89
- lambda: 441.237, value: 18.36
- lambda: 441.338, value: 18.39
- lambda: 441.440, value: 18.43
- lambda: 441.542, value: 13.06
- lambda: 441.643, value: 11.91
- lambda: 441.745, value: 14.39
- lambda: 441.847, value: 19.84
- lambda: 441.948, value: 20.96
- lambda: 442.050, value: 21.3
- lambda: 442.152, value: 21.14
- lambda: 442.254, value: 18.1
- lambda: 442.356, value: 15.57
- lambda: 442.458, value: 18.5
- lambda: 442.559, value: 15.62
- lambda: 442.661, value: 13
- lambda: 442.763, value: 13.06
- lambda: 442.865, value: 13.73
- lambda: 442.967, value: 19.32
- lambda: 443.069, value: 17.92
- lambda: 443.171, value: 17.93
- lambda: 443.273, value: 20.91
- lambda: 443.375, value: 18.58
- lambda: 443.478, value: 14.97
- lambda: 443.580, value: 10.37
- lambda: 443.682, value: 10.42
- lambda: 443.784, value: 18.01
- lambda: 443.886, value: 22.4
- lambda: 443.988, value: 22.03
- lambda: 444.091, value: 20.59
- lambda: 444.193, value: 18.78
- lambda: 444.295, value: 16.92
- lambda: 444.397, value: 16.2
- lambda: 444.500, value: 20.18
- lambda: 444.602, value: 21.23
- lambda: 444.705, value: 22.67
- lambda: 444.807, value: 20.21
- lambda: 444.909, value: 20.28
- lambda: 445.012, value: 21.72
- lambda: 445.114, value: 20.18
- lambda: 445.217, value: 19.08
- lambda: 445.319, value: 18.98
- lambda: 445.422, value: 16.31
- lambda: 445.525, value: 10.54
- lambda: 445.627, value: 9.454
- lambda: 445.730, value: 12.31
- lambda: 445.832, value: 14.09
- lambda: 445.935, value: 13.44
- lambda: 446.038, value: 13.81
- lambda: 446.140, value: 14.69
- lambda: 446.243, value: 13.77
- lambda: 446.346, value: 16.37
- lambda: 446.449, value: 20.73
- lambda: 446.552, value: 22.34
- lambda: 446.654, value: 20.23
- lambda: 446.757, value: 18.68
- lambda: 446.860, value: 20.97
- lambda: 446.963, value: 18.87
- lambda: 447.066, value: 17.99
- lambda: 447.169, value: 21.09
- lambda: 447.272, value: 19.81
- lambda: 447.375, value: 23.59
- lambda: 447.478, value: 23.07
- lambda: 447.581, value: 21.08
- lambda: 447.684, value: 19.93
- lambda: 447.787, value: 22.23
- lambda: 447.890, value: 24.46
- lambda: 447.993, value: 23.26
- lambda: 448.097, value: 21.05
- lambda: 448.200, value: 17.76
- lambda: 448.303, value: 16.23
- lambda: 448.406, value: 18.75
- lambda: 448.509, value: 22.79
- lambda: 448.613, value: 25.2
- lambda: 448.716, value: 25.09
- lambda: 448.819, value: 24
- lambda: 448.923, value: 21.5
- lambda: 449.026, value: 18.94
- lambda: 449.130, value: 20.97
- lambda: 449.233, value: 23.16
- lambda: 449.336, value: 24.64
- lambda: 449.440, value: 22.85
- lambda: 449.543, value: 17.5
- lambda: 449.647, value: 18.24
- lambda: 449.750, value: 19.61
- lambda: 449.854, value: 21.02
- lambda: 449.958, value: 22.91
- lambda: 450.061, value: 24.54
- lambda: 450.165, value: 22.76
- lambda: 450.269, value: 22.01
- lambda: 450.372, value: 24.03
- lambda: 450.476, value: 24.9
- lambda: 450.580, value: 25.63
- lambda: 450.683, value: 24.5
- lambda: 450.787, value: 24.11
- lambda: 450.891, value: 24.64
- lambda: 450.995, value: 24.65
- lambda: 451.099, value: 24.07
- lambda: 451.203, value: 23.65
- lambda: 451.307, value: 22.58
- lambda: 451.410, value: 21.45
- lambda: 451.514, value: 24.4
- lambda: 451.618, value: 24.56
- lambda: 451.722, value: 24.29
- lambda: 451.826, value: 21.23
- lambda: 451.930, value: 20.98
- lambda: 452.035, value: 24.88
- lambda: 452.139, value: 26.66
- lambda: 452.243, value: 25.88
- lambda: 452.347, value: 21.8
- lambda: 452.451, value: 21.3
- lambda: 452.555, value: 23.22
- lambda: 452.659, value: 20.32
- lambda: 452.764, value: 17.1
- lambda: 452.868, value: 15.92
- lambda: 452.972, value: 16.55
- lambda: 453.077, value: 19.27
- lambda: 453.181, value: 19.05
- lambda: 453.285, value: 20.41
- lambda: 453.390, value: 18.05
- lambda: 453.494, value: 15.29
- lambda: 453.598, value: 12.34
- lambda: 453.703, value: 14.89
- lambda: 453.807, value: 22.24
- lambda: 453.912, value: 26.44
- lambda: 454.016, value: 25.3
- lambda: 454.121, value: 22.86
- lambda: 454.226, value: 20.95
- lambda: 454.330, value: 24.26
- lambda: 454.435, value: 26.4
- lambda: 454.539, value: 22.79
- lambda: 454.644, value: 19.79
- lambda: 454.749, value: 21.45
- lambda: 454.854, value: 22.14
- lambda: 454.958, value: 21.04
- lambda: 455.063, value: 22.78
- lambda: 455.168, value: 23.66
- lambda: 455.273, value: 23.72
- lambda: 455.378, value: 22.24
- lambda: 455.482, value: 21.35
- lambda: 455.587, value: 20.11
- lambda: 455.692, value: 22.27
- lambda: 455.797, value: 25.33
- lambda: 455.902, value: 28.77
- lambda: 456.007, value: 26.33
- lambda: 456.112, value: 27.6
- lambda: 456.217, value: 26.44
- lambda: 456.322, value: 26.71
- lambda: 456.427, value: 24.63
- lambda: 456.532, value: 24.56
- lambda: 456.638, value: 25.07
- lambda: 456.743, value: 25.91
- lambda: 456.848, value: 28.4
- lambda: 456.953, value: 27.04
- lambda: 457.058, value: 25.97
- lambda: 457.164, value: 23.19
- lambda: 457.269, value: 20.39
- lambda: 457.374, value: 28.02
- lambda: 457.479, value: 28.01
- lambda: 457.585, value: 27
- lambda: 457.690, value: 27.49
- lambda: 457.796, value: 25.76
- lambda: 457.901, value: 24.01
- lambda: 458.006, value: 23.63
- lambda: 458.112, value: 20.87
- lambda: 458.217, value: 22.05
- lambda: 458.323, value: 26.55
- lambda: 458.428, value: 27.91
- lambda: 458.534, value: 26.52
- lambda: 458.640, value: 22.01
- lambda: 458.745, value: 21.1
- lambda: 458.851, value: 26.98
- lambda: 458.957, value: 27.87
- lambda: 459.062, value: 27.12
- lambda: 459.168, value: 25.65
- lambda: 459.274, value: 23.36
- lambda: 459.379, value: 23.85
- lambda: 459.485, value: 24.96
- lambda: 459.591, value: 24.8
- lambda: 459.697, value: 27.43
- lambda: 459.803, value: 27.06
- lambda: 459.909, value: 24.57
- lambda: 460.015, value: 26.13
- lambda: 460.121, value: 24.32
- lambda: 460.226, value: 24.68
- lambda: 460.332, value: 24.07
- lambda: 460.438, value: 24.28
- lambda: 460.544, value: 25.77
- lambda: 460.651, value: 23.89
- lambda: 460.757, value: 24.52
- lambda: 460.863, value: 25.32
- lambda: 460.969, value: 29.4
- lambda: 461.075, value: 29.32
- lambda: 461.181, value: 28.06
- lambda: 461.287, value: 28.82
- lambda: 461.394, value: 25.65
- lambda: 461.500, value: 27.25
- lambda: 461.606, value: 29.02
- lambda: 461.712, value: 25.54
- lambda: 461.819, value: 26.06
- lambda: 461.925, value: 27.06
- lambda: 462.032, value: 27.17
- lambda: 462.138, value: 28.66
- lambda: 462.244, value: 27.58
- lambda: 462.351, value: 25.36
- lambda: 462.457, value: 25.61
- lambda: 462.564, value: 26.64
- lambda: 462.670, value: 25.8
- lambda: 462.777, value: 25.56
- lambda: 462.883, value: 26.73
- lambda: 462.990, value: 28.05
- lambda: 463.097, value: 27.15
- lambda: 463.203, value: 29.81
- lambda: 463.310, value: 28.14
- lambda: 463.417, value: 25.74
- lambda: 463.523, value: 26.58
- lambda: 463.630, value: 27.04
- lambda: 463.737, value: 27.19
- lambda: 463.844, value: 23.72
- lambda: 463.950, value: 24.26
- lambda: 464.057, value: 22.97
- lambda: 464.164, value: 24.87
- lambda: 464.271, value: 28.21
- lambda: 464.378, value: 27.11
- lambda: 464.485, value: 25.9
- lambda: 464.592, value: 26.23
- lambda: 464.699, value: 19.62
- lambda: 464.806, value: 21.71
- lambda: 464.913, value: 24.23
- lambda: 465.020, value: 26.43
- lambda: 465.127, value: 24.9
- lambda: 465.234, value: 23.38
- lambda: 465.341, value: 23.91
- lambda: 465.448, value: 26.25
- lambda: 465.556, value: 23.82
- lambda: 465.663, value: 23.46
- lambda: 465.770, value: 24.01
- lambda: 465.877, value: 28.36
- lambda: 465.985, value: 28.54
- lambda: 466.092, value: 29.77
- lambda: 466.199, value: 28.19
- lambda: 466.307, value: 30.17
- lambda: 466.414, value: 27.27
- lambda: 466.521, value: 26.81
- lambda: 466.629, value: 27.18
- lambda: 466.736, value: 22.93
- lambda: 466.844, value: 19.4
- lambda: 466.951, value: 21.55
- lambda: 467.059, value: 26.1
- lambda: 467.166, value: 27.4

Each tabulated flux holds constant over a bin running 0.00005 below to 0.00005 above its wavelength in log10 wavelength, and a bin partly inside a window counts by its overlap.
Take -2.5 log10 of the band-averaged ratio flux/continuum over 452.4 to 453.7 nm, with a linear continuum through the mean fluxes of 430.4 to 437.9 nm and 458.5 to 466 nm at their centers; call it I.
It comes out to 0.23 mag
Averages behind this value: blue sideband 15.3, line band 18.1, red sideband 25.8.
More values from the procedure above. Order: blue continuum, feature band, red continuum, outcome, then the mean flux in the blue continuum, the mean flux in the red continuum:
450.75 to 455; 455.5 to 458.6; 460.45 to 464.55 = -0.07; 21.7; 26.6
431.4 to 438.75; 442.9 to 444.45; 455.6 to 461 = 0.09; 15.4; 25.3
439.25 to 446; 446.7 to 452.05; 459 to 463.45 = -0.09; 16.9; 26.3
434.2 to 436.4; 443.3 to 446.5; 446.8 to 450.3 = 0.17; 16.7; 21.4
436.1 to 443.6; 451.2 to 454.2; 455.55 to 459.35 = 0.08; 16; 25.3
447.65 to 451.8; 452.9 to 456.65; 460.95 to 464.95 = 0.08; 22.5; 26.4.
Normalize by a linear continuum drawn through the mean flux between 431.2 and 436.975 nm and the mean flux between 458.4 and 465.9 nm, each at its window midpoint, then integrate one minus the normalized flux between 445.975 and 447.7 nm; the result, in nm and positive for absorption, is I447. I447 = 0.10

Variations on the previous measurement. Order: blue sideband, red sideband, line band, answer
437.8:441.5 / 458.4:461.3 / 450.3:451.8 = -0.212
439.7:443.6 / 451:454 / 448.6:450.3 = -0.190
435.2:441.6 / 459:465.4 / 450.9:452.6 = -0.168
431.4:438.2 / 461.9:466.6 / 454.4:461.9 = -0.343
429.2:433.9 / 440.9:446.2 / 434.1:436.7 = -0.490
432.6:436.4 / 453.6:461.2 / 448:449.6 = 0.002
